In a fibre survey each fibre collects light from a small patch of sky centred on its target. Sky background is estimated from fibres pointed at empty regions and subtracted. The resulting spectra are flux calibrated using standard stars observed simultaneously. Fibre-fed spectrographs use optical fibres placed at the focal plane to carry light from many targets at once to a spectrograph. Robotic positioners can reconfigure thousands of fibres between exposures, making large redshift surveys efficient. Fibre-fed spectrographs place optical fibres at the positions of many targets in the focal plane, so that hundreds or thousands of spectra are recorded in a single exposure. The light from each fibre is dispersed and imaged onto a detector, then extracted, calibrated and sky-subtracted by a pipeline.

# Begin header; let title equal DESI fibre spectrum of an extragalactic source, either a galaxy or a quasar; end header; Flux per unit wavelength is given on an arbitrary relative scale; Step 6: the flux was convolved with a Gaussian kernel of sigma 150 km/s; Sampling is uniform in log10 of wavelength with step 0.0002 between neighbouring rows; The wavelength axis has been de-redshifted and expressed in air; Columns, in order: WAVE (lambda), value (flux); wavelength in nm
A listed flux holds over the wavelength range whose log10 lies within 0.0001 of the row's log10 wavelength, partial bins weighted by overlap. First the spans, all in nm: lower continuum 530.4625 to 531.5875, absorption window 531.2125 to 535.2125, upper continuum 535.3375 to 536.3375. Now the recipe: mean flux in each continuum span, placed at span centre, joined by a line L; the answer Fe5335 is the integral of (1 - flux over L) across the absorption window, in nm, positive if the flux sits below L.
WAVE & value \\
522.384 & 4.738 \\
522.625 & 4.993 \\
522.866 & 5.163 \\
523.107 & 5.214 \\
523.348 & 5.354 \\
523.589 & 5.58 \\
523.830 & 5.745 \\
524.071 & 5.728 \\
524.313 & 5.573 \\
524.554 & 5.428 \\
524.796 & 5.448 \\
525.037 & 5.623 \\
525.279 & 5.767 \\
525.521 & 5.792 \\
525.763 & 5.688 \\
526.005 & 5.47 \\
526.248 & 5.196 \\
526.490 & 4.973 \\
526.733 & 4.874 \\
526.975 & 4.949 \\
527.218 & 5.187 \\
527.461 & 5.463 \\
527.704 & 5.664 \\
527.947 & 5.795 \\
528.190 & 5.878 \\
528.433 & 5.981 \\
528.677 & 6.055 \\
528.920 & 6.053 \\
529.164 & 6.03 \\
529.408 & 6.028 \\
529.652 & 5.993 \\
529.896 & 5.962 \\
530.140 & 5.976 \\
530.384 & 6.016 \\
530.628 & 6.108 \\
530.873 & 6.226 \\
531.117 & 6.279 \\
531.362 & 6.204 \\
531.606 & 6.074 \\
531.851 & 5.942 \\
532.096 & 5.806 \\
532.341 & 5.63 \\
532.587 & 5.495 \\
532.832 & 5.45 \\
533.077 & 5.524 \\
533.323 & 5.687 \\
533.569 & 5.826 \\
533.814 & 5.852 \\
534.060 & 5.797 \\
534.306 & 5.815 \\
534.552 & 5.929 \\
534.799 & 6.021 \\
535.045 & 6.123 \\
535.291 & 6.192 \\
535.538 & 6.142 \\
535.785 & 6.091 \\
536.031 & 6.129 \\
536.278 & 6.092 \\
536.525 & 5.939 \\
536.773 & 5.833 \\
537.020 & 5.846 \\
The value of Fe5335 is 0.21 nm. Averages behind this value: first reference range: 6.19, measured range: 5.83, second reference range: 6.12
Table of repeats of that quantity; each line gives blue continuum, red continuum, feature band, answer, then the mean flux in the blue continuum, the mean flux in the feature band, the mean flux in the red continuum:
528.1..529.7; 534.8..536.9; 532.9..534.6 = 0.08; 6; 5.76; 6.06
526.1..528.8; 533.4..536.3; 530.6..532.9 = -0.06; 5.46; 5.92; 5.99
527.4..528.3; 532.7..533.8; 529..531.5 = -0.17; 5.72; 6.08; 5.65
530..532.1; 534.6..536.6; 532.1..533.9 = 0.13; 6.09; 5.64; 6.09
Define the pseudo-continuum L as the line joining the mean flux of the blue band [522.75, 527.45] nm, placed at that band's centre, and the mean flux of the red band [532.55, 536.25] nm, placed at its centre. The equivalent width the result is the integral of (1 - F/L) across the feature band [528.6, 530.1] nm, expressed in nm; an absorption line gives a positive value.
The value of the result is -0.104 nm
